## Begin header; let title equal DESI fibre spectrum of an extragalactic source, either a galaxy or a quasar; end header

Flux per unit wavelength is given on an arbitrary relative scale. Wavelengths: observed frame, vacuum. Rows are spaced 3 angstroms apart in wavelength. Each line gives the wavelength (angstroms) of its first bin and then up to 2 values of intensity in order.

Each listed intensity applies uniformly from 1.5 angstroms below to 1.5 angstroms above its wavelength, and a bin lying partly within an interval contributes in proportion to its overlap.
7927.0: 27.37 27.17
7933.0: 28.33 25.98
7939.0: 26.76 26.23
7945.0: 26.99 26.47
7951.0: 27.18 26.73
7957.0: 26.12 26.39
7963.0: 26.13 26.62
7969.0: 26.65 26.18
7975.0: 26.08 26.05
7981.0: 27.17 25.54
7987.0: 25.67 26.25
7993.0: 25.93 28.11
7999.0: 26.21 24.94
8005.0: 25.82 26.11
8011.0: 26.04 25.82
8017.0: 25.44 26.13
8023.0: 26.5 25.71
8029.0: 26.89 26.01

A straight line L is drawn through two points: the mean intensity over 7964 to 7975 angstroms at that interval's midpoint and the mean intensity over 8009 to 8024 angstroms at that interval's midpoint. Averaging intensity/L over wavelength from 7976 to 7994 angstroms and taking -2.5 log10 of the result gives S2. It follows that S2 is 0.007 mag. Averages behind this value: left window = 26.4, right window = 26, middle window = 26.1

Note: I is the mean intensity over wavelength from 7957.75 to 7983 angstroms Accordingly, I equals 26.4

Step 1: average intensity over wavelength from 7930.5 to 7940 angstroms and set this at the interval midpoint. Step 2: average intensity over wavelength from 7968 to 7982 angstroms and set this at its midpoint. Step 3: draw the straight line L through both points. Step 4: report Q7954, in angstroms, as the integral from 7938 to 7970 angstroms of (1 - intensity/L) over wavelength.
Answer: 0.2 angstroms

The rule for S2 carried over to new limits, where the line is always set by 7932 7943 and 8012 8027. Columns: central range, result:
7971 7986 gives 0.007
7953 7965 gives 0.009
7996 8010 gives 0.003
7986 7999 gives -0.011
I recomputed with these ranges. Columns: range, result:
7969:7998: 26.3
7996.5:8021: 25.9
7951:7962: 26.5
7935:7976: 26.5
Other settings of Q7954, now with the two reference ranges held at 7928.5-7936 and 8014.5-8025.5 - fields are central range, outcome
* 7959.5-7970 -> 0.2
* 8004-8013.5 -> 0.1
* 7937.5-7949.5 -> 0.3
